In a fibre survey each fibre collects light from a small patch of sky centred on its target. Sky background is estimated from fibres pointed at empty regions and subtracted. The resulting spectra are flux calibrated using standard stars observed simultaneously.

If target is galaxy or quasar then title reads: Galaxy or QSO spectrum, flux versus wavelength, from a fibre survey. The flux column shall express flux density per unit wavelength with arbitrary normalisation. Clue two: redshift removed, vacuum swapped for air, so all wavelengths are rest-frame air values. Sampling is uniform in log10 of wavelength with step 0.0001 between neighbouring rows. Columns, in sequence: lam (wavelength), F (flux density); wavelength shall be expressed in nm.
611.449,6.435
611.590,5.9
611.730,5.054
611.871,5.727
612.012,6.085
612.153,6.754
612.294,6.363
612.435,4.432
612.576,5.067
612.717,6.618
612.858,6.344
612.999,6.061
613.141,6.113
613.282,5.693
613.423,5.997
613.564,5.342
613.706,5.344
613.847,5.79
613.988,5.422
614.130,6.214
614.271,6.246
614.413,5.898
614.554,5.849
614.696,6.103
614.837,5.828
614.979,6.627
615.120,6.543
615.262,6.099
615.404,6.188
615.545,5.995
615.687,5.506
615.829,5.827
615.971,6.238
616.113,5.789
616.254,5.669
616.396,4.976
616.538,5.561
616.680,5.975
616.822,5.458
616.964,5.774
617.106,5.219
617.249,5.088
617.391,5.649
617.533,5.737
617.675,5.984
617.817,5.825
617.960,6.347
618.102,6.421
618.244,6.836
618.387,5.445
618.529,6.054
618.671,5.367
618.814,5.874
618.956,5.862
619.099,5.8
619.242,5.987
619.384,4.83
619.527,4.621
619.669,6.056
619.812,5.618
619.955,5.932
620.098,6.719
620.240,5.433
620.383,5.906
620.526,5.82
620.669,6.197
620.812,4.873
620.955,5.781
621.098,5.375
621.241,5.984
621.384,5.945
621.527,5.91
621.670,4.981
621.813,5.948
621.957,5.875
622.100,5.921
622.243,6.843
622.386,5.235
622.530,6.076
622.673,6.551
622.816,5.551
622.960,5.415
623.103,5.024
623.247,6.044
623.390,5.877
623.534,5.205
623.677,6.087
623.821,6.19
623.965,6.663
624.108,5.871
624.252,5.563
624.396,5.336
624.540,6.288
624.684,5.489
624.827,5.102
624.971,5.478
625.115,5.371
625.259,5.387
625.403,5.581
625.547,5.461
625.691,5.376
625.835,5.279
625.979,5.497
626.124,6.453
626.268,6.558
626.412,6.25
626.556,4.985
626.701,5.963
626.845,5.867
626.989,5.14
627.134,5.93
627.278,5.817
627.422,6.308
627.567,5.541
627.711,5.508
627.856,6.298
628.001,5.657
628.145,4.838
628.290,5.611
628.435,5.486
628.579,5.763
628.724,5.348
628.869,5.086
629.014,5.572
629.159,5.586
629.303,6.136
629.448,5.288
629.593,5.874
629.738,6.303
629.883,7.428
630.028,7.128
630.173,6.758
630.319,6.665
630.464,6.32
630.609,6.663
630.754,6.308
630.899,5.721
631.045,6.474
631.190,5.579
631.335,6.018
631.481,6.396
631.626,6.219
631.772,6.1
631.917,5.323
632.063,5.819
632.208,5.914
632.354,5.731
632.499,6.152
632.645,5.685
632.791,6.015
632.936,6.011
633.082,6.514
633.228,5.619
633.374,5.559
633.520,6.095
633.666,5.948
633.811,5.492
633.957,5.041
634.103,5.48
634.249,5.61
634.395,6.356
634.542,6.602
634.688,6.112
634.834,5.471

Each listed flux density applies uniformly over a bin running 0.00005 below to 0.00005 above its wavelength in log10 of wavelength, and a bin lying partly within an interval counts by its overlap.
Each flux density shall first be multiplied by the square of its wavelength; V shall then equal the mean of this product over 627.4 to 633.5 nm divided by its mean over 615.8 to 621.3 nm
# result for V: 1.1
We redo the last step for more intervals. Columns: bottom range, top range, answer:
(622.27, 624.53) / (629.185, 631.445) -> 1.11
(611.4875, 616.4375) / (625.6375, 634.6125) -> 1.06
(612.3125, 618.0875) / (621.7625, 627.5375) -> 1.02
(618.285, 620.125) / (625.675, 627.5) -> 1.04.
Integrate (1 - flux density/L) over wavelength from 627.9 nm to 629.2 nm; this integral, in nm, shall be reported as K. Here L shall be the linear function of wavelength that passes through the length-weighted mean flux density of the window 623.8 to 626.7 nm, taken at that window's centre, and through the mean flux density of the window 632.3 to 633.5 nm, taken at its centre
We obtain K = 0.08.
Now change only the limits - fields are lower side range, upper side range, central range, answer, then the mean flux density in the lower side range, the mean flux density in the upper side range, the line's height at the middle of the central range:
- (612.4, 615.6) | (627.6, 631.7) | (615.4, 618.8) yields 0.09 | 5.92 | 6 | 5.94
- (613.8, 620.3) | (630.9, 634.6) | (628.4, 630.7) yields -0.08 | 5.83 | 5.9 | 5.89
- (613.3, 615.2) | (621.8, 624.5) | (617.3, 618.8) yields -0.01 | 5.93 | 5.86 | 5.9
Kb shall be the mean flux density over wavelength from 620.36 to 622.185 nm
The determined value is 5.74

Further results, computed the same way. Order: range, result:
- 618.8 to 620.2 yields 5.72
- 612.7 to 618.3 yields 5.9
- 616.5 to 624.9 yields 5.77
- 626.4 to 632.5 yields 5.92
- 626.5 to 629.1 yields 5.6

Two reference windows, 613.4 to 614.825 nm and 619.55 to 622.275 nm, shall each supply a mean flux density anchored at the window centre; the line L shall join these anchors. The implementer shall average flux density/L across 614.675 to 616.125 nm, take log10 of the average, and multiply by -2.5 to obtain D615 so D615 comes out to -0.05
